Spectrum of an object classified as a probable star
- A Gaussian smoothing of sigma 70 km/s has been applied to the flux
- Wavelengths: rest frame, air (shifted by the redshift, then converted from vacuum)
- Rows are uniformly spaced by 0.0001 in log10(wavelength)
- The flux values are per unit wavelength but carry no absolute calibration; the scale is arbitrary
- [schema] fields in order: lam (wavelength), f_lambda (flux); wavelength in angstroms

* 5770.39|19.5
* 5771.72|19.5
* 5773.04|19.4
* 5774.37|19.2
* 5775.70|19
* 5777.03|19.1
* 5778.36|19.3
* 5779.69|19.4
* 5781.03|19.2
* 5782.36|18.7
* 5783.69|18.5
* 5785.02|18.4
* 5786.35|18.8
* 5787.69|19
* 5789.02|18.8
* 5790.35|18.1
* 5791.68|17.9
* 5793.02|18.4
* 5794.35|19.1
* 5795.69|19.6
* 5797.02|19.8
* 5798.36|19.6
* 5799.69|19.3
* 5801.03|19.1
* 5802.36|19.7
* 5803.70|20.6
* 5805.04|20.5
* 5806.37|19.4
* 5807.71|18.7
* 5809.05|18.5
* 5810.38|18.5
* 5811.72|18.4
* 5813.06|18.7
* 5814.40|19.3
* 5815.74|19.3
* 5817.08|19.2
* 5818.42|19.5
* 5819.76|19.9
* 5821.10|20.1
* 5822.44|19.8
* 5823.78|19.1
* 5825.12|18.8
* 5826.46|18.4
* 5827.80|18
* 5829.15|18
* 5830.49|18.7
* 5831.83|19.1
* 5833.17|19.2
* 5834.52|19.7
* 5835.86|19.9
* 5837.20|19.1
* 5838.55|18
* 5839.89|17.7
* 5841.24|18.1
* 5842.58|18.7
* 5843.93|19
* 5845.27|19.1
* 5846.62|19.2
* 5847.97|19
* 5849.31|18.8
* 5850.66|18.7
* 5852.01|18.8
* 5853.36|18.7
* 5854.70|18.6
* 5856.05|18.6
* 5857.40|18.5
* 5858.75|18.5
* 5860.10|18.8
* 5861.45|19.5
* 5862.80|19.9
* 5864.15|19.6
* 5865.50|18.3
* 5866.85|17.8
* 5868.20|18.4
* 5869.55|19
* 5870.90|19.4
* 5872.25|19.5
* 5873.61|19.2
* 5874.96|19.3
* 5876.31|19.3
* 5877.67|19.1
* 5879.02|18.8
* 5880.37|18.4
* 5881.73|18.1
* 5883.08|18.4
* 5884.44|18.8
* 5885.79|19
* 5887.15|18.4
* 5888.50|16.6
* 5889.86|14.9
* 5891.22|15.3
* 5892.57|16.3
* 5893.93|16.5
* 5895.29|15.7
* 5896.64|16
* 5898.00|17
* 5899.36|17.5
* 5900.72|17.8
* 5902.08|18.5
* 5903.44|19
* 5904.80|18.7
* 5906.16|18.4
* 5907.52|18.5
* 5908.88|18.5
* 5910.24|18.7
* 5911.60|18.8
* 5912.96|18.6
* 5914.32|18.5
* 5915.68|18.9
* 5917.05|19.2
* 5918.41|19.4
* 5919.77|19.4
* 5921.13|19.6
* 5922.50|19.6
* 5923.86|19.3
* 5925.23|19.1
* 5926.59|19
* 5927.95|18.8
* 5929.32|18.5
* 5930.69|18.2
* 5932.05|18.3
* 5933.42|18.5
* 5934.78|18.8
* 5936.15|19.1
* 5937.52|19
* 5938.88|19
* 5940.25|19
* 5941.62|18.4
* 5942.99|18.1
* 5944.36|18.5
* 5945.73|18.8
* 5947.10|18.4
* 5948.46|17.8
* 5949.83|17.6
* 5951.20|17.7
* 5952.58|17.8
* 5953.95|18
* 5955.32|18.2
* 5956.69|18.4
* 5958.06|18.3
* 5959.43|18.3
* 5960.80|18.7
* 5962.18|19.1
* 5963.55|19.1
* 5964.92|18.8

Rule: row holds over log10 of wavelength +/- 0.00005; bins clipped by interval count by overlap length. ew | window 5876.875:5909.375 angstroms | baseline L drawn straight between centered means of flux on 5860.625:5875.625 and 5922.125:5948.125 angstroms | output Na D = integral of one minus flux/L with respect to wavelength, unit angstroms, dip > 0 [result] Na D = 2.2 angstroms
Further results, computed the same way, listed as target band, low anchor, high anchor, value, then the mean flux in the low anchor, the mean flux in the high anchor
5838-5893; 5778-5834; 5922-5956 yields 0.9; 19.1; 18.5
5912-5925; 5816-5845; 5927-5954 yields -0.4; 19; 18.4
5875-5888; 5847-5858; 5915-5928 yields 0.2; 18.7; 19.3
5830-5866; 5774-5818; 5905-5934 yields 0.2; 19.1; 18.8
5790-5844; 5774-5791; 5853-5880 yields -0.4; 18.9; 18.9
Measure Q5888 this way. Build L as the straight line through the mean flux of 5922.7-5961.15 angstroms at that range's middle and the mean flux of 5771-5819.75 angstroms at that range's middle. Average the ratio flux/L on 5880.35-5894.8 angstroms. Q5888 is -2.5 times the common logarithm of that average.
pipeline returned 0.089 mag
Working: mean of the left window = 19.1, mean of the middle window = 17.3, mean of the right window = 18.5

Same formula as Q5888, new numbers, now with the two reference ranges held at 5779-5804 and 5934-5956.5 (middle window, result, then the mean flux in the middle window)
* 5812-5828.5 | -0.014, 19.1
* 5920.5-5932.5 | -0.027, 18.9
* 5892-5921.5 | 0.023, 18.2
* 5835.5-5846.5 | 0.008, 18.7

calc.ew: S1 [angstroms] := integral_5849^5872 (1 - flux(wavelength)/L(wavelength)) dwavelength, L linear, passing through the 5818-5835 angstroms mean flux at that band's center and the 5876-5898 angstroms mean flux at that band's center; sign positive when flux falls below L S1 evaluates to -0.86 angstroms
